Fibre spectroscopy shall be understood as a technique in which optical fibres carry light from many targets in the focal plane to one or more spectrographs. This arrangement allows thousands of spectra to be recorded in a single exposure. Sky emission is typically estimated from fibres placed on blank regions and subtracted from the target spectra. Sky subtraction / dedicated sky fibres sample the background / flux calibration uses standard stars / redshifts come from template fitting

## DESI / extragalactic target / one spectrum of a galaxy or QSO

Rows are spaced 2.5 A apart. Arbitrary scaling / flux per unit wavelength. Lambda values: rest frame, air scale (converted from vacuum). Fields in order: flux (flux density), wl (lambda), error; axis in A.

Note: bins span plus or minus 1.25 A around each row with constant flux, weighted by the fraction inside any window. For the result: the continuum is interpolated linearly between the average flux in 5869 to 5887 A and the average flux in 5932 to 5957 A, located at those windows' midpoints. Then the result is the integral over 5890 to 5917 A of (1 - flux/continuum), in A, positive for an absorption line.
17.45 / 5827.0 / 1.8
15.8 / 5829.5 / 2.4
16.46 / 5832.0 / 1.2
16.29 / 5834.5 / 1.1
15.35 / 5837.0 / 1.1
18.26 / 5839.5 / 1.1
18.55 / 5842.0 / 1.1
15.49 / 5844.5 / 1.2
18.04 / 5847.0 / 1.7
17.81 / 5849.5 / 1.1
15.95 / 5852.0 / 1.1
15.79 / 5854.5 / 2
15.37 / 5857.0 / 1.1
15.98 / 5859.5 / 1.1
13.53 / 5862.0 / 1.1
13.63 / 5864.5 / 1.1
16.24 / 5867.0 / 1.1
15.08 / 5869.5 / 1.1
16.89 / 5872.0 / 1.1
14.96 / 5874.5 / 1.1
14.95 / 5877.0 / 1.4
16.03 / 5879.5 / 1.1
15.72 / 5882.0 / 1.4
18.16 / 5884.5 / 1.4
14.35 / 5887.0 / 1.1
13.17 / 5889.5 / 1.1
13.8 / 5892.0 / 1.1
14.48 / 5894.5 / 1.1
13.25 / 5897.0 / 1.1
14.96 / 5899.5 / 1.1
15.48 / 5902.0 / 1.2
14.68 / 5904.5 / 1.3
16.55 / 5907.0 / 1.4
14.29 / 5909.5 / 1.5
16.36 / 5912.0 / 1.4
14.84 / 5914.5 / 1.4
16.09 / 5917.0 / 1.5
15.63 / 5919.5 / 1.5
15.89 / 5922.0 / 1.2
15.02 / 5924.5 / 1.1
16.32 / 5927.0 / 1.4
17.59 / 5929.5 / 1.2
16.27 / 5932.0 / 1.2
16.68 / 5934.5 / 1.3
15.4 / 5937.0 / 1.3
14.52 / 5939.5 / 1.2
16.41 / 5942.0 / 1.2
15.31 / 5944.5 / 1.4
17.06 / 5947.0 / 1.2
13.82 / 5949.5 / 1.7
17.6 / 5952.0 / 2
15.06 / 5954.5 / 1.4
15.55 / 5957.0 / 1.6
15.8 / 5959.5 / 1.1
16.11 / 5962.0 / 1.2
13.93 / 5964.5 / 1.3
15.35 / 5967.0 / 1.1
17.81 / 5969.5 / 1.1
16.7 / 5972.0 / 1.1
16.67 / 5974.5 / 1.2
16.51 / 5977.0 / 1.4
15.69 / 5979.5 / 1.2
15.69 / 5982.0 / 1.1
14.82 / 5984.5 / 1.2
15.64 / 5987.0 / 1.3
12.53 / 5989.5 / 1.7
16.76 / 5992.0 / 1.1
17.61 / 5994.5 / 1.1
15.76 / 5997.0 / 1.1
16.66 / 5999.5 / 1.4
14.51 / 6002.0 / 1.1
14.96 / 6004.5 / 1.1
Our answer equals 1.7 A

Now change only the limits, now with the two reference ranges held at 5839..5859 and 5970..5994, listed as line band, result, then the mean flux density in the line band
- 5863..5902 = 3.6 A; 15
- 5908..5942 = 0.9 A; 15.8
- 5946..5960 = 0.2 A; 15.8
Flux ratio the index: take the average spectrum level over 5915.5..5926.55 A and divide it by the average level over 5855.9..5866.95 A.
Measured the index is 1.06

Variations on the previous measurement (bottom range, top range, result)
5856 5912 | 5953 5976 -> 1.05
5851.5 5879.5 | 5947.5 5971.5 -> 1.03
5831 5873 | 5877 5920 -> 0.94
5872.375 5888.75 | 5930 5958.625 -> 1.01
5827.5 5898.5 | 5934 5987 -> 1.01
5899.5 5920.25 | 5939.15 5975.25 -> 1.03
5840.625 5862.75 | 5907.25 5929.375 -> 0.96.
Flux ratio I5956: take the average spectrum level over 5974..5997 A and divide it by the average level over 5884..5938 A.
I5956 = 1.0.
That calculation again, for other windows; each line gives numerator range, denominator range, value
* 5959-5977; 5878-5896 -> 1.07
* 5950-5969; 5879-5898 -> 1.05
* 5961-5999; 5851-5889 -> 1.03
